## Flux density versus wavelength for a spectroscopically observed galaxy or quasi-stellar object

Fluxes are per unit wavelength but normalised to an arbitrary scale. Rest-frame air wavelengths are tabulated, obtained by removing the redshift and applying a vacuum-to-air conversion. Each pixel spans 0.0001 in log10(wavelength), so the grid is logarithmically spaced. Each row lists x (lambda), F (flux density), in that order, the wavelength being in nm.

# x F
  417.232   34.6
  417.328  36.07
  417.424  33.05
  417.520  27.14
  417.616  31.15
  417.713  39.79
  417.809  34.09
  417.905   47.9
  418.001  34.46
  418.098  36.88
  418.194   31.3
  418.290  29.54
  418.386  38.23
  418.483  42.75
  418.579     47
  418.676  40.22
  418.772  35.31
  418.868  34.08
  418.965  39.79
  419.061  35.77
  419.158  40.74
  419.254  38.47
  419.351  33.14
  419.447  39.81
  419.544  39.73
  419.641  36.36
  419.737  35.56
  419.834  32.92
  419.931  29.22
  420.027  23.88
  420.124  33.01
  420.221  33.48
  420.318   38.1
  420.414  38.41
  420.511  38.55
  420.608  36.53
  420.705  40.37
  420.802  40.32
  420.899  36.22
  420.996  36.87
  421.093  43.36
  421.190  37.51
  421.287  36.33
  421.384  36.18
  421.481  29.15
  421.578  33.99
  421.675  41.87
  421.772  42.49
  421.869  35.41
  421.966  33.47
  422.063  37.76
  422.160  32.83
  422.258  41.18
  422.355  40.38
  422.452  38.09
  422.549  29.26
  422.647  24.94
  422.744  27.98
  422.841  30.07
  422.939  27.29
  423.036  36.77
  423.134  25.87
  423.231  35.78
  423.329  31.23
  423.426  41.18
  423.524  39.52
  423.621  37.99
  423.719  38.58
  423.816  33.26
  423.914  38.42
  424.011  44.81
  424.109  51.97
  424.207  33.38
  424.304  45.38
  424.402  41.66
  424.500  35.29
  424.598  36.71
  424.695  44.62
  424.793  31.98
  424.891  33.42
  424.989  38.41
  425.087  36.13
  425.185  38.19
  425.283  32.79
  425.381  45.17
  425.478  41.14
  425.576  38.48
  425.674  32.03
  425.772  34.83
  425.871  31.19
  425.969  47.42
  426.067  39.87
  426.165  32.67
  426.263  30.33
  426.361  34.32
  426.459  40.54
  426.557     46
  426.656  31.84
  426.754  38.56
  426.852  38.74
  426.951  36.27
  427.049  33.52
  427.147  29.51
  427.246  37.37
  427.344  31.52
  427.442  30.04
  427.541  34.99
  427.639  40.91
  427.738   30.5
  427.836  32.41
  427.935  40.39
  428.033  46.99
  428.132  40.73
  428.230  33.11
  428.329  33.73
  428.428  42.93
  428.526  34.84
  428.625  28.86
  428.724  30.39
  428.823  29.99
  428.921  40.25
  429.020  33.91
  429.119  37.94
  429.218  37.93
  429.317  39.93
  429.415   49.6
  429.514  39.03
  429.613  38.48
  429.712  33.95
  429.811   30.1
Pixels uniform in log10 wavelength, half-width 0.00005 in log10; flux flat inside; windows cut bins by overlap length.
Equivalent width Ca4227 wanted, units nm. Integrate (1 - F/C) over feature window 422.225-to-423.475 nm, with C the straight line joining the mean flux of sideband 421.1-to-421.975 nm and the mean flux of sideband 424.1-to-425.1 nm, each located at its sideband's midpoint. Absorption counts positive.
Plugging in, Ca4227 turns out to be 0.151 nm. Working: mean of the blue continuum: 36.8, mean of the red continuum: 38.6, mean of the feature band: 33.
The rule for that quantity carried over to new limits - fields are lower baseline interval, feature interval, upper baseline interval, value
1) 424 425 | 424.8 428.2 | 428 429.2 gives 0.11 nm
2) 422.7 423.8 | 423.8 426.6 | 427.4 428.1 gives -0.26 nm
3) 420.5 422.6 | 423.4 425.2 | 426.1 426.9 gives -0.10 nm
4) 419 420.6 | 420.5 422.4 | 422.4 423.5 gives -0.22 nm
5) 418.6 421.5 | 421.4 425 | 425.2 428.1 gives 0.03 nm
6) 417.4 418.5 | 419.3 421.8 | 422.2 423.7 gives -0.12 nm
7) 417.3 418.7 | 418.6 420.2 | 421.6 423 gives 0.01 nm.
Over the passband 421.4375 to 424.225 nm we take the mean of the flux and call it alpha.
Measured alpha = 35.7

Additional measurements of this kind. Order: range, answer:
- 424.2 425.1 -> 38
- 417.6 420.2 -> 36.4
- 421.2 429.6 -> 36.5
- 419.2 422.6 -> 36.3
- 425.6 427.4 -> 35.9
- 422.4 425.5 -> 36.5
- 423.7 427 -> 38.1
